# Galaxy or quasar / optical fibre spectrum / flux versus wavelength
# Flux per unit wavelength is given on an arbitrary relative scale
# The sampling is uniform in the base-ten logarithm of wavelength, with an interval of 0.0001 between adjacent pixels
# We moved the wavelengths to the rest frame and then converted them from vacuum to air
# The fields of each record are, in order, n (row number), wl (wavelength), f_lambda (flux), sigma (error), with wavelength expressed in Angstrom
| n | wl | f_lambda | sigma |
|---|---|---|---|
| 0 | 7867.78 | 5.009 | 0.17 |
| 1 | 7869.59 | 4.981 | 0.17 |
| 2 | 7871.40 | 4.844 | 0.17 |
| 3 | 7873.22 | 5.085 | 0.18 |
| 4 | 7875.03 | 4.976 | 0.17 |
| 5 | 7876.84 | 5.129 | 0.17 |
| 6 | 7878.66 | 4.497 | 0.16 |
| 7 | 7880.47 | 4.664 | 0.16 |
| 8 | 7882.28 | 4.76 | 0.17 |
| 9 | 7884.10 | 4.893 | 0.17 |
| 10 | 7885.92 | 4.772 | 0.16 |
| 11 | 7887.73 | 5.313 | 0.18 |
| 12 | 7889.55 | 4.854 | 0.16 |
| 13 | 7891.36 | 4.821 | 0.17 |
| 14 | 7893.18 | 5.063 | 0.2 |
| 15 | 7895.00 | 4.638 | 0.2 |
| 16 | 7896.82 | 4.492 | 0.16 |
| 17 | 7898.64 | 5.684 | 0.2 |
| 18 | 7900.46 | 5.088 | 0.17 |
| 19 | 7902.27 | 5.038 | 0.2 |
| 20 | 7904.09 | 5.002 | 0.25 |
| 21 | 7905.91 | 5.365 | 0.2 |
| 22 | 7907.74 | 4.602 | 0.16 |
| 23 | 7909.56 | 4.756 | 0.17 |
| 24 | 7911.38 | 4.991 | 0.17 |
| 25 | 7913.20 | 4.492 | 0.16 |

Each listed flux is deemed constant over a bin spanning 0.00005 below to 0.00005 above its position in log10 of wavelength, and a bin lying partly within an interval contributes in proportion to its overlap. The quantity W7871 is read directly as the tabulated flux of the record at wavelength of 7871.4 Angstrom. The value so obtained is 4.844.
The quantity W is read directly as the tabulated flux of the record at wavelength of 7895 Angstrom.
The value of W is 4.638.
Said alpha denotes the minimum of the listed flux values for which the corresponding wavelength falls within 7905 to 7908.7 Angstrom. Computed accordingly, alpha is 4.602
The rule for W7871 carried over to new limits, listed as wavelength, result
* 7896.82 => 4.492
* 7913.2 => 4.492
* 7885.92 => 4.772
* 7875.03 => 4.976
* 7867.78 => 5.009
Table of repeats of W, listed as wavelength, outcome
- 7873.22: 5.085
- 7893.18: 5.063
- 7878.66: 4.497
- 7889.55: 4.854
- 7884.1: 4.893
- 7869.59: 4.981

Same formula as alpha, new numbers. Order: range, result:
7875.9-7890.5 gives 4.497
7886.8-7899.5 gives 4.492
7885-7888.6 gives 4.772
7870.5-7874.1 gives 4.844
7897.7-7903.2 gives 5.038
